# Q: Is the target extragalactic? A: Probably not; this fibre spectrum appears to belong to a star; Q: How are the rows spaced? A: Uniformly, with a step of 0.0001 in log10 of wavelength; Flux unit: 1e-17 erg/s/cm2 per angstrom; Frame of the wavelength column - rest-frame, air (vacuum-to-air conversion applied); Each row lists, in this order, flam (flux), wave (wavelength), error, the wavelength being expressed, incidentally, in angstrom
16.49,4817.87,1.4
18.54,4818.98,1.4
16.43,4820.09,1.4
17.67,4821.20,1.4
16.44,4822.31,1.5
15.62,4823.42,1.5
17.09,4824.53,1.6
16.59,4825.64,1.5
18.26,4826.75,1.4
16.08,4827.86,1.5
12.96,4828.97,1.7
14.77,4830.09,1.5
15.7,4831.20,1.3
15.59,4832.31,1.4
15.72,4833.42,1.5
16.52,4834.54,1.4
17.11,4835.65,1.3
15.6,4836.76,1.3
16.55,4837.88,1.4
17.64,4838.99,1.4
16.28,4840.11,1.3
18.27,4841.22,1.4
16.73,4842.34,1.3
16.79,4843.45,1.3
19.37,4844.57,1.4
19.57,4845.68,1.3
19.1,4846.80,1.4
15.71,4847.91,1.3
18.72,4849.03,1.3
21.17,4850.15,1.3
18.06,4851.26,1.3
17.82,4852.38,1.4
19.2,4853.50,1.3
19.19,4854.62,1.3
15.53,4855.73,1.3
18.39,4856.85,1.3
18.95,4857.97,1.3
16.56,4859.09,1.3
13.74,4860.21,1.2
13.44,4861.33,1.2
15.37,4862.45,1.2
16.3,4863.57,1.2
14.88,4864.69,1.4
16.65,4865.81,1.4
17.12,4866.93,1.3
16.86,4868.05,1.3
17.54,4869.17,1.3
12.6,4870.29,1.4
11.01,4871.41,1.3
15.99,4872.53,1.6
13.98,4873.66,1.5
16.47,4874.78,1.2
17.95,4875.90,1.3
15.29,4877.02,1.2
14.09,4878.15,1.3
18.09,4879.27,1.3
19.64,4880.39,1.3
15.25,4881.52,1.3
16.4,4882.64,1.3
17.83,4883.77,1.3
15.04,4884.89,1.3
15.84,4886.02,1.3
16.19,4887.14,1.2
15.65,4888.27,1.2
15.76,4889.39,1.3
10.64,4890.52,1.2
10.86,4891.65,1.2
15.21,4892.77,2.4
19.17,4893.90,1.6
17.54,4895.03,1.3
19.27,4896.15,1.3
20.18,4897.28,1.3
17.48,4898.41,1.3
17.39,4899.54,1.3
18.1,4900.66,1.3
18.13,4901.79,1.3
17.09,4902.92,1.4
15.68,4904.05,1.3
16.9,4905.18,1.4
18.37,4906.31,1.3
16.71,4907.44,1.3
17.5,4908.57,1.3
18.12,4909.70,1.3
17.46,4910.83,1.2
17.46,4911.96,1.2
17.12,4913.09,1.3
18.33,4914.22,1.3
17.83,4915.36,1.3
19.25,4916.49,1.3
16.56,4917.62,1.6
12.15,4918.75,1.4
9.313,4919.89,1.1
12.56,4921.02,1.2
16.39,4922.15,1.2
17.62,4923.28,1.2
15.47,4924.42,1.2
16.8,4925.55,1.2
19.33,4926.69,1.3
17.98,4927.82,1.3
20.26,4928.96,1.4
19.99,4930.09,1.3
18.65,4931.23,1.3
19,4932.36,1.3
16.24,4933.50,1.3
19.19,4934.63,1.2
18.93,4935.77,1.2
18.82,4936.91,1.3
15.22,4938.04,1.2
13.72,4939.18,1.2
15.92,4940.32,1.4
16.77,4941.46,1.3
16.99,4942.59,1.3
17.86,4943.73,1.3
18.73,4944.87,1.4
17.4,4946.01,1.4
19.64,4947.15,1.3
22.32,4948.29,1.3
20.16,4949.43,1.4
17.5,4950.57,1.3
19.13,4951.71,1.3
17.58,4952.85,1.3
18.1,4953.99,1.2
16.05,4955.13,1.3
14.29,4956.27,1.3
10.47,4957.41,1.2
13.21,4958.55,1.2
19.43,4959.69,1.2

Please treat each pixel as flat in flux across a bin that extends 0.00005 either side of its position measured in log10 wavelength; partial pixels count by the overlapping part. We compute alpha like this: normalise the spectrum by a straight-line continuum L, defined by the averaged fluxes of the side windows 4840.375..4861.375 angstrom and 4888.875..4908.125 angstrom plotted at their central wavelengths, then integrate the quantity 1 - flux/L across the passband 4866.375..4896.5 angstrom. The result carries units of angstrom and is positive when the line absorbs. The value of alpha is 2.3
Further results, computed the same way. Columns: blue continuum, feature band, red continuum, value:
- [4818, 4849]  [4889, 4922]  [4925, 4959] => 1.55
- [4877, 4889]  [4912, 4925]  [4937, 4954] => 1.07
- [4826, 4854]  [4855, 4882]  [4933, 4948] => 2.06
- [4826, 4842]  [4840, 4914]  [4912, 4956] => -0.29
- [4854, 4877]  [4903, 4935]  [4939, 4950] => 0.60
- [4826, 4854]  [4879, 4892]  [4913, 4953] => 1.25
